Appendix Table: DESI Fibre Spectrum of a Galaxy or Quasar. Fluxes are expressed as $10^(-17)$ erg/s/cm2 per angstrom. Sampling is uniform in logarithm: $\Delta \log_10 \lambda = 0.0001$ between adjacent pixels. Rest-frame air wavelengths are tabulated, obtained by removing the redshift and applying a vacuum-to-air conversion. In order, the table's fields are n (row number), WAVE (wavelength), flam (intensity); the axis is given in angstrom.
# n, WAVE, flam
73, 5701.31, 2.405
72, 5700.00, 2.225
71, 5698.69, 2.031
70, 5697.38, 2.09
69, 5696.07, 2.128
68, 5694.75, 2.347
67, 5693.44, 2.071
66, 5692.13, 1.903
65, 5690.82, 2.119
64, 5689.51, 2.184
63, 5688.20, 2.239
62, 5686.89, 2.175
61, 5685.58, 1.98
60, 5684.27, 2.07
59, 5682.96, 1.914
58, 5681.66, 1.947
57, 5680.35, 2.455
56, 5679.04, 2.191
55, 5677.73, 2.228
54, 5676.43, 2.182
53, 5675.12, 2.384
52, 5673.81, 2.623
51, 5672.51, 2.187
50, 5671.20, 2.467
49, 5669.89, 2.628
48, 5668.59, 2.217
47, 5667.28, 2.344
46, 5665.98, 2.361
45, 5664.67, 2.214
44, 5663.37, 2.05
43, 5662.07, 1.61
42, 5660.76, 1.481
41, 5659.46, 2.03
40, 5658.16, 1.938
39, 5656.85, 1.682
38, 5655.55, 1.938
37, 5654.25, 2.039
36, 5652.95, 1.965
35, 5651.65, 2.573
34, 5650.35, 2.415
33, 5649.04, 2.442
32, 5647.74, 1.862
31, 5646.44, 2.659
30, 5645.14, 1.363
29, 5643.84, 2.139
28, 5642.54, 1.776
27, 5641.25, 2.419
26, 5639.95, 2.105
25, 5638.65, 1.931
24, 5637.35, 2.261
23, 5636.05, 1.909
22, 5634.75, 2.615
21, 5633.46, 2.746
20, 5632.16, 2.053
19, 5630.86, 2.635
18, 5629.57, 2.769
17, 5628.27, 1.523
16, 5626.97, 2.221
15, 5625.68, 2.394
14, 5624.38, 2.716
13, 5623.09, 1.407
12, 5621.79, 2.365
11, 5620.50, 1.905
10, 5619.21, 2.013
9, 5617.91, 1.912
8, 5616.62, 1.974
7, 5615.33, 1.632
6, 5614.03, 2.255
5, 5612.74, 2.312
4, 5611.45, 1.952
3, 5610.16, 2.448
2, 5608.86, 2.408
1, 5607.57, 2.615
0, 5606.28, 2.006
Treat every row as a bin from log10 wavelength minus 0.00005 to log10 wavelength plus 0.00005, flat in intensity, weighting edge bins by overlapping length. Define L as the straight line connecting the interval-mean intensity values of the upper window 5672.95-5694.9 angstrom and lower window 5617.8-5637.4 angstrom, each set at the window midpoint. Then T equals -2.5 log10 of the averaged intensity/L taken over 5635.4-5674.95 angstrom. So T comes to 0.04 mag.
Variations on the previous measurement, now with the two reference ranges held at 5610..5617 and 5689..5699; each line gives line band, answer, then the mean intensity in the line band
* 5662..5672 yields -0.086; 2.27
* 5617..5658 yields -0.032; 2.15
